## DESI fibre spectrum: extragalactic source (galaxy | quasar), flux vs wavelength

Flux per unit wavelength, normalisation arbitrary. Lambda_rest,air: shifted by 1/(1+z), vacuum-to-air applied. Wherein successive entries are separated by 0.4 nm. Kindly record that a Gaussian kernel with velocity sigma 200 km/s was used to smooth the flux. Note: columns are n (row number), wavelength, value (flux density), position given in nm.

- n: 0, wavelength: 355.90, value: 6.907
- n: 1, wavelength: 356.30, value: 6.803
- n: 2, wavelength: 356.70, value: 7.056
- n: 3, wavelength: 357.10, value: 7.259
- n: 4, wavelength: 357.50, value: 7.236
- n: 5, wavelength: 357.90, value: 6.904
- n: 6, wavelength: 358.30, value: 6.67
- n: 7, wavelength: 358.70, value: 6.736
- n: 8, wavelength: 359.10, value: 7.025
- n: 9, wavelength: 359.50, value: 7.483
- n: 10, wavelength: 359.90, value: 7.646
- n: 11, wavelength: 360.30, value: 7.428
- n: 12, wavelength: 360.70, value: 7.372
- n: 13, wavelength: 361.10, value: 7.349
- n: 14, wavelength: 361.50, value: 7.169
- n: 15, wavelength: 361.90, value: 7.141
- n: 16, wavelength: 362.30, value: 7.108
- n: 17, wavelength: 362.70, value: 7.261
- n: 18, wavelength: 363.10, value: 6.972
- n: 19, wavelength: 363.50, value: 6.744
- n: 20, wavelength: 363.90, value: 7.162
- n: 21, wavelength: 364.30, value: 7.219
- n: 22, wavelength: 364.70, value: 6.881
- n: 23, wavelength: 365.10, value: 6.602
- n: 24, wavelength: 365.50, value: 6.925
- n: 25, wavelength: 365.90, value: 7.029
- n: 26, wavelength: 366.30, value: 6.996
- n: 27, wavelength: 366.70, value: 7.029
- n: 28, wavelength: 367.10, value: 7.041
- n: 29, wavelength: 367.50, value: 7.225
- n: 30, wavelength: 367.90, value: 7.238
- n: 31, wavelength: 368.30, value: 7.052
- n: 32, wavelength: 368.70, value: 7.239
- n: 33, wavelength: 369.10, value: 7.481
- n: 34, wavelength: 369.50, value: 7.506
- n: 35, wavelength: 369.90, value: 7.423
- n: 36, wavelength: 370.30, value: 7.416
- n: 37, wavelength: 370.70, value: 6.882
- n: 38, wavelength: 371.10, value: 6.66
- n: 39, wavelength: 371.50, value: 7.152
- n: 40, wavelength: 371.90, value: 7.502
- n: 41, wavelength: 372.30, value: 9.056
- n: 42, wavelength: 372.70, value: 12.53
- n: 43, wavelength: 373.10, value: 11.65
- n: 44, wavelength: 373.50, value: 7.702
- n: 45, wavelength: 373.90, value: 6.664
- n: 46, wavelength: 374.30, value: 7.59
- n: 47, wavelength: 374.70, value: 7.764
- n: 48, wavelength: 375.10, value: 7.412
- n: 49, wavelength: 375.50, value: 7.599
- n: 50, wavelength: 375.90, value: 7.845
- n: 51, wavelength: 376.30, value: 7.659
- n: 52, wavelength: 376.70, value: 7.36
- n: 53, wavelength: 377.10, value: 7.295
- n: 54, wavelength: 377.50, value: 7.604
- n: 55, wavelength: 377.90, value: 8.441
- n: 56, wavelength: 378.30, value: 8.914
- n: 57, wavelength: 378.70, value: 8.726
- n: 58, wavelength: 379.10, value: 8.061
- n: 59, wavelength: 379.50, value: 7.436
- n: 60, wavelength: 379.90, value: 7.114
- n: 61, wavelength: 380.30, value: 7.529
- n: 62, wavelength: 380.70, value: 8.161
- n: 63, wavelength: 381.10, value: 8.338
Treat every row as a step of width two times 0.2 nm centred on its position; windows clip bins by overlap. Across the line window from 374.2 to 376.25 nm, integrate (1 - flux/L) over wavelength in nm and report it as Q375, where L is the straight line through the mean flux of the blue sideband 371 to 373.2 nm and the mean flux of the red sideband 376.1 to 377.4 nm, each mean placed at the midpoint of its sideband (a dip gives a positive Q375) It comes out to 0.09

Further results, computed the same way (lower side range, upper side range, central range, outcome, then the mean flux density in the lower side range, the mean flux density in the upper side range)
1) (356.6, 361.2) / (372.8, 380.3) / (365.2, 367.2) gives 0.141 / 7.18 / 7.99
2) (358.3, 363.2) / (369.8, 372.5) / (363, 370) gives 0.231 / 7.21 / 7.44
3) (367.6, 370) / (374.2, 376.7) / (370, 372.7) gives -0.139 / 7.31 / 7.62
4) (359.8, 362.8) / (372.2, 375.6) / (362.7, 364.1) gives 0.098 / 7.3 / 8.68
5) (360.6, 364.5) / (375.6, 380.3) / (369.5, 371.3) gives 0.086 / 7.14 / 7.84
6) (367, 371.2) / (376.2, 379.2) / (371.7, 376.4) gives -0.471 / 7.21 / 8.02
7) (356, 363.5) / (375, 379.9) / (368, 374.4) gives -0.310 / 7.13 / 7.84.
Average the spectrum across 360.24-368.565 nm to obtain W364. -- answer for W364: 7.09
